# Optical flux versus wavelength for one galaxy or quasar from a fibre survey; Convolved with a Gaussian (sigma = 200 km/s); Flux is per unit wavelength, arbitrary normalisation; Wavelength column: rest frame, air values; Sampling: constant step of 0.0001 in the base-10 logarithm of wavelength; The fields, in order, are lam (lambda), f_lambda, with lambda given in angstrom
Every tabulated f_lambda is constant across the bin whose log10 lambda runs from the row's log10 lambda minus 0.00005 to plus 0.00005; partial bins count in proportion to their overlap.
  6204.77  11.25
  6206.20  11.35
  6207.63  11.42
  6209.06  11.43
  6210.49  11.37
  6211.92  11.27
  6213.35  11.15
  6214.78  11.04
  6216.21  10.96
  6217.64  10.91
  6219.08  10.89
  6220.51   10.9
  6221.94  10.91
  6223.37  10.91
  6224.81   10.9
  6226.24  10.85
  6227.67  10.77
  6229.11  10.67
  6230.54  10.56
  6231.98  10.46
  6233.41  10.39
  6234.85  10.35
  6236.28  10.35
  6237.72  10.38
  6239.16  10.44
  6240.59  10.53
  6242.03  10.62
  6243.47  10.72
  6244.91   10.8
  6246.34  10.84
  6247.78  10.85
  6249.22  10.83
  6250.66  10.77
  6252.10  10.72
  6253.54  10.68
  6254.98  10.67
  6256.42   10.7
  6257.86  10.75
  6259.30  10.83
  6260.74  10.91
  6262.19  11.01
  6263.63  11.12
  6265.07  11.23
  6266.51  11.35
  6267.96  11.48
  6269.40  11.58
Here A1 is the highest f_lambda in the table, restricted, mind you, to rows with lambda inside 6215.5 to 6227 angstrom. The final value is 10.96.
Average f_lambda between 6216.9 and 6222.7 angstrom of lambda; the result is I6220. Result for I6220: 10.9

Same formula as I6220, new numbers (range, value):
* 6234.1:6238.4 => 10.4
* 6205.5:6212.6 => 11.4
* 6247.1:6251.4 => 10.8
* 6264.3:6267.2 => 11.3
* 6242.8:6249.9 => 10.8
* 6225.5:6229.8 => 10.8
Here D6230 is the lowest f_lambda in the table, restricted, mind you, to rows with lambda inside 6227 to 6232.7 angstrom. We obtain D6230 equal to 10.46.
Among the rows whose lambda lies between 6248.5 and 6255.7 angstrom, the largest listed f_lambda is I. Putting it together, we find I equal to 10.83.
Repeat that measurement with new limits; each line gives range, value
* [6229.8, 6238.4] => 10.56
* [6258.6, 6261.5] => 10.91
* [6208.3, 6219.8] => 11.43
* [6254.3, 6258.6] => 10.75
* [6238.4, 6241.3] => 10.53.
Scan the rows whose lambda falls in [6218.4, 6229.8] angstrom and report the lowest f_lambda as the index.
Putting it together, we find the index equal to 10.67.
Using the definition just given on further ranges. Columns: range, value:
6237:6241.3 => 10.38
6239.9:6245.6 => 10.53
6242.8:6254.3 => 10.68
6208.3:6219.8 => 10.89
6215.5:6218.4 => 10.91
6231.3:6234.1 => 10.39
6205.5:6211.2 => 11.35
